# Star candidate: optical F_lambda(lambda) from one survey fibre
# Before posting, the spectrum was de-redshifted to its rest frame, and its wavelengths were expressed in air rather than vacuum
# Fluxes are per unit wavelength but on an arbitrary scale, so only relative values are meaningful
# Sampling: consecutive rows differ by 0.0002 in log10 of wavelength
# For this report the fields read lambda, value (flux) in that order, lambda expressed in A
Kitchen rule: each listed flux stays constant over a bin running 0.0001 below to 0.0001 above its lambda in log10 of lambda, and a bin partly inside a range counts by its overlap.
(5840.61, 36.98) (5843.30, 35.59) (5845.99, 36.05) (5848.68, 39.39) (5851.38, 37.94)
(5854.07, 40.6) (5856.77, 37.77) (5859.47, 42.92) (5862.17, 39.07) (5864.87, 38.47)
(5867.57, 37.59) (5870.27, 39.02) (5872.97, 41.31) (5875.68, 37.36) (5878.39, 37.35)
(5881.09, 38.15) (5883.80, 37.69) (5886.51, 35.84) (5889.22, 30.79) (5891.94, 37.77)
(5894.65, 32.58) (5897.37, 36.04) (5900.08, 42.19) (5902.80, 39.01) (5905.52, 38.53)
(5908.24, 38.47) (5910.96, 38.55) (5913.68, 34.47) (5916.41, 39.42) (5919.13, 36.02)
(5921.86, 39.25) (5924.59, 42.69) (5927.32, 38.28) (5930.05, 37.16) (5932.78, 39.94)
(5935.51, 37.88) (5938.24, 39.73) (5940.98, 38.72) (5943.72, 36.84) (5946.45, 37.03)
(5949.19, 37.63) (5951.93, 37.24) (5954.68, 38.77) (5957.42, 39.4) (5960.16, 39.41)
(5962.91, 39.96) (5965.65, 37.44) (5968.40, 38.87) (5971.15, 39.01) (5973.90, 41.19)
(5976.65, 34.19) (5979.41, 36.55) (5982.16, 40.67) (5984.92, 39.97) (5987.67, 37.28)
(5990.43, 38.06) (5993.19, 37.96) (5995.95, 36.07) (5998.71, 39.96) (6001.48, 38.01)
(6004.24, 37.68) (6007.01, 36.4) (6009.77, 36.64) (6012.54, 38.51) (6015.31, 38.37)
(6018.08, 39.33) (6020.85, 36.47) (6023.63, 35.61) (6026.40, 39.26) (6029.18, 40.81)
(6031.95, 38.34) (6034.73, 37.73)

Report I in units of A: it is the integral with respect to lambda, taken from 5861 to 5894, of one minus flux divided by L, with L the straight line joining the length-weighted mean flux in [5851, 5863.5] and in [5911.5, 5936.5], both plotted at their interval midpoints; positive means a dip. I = 1.6 A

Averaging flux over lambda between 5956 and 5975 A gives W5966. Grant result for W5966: 39.3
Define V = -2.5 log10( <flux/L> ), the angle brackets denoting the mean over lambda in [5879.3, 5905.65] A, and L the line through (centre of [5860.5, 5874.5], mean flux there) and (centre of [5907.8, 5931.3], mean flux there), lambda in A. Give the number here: 0.06 mag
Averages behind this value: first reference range 39.2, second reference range 38.2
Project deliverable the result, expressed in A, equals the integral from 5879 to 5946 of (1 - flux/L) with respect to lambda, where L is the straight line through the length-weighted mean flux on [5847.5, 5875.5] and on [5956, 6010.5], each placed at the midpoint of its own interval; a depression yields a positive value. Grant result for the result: 1.9 A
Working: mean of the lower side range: 39.3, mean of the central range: 37.7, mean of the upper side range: 38.3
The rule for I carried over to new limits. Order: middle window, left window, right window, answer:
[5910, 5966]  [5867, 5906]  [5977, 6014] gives -1.1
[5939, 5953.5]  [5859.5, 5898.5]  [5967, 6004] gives 0.1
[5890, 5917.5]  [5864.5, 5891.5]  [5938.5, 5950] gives 0.0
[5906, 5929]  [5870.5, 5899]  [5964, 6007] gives -0.8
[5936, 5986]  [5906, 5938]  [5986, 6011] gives -0.6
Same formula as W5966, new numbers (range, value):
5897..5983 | 38.5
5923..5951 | 38.6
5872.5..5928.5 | 37.6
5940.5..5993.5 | 38.3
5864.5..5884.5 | 38.4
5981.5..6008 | 38.2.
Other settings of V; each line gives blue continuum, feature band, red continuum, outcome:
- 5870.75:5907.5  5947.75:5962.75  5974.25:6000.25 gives -0.02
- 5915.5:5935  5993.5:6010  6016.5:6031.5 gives 0.03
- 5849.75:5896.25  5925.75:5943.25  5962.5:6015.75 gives -0.02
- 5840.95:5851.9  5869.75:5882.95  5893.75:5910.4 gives -0.03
